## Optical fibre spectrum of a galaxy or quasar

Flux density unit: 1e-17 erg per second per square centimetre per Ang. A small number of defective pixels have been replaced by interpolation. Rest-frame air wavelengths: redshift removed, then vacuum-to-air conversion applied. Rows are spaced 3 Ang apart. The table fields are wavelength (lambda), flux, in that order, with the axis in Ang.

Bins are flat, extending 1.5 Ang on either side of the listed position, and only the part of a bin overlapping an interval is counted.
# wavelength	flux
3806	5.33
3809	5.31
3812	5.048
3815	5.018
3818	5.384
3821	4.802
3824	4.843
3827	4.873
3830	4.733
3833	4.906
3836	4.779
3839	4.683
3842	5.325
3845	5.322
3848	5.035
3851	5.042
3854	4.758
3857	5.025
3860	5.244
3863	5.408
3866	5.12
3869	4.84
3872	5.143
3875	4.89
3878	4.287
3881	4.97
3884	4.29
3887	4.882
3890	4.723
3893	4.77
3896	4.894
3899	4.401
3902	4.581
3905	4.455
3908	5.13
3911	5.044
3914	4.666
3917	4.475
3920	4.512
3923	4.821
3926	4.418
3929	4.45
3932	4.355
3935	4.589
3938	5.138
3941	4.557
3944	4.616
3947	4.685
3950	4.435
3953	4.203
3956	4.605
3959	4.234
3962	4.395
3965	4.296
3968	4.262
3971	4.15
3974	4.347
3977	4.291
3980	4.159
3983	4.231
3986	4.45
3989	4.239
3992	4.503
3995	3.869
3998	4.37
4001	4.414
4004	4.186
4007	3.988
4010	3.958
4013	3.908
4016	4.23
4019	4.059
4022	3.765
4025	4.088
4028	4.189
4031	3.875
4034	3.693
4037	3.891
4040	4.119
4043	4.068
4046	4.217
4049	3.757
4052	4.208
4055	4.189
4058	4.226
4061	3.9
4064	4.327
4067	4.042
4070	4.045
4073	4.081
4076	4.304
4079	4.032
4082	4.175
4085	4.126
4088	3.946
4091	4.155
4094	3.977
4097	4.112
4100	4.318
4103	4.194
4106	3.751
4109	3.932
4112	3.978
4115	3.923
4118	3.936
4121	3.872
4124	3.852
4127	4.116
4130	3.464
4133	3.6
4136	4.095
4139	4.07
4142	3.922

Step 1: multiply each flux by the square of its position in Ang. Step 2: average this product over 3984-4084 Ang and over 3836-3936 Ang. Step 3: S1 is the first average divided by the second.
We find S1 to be 0.92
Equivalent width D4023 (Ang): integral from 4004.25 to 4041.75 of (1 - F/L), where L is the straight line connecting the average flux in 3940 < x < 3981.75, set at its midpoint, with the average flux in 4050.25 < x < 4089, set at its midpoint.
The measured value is 2.1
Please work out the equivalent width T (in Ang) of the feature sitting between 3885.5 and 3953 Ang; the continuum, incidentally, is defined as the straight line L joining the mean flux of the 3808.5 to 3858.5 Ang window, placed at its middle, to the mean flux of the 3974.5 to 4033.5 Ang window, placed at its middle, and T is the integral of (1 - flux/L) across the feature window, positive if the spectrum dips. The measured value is -1.4 Ang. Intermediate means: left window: 4.99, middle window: 4.65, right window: 4.14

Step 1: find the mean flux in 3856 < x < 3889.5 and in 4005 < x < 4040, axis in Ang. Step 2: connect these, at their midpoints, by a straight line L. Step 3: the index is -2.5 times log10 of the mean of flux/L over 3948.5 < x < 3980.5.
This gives 0.01 mag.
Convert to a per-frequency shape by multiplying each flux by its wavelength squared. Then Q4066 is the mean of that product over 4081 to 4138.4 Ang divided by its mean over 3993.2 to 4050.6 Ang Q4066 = 1.03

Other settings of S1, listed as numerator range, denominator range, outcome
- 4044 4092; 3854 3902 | 0.93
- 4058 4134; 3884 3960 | 0.95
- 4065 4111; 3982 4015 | 1.02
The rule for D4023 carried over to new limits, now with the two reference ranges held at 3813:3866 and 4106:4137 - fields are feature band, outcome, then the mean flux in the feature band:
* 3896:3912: 0.1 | 4.73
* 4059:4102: -0.8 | 4.11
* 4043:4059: 0.2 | 4.11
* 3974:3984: 0.5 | 4.24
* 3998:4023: 1.3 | 4.09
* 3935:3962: 0.1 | 4.55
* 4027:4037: 0.8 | 3.9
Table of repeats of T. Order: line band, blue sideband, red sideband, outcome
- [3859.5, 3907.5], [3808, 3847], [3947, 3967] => -0.7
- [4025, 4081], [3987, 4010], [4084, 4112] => 0.8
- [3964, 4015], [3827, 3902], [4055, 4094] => 2.5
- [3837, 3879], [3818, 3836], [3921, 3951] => -1.9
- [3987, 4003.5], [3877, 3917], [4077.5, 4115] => 0.4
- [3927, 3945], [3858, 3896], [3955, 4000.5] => -0.3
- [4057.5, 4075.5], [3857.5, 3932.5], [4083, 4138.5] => 0.1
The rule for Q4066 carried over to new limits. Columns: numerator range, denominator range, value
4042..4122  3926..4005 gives 0.98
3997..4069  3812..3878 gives 0.90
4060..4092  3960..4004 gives 1.00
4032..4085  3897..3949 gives 0.94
